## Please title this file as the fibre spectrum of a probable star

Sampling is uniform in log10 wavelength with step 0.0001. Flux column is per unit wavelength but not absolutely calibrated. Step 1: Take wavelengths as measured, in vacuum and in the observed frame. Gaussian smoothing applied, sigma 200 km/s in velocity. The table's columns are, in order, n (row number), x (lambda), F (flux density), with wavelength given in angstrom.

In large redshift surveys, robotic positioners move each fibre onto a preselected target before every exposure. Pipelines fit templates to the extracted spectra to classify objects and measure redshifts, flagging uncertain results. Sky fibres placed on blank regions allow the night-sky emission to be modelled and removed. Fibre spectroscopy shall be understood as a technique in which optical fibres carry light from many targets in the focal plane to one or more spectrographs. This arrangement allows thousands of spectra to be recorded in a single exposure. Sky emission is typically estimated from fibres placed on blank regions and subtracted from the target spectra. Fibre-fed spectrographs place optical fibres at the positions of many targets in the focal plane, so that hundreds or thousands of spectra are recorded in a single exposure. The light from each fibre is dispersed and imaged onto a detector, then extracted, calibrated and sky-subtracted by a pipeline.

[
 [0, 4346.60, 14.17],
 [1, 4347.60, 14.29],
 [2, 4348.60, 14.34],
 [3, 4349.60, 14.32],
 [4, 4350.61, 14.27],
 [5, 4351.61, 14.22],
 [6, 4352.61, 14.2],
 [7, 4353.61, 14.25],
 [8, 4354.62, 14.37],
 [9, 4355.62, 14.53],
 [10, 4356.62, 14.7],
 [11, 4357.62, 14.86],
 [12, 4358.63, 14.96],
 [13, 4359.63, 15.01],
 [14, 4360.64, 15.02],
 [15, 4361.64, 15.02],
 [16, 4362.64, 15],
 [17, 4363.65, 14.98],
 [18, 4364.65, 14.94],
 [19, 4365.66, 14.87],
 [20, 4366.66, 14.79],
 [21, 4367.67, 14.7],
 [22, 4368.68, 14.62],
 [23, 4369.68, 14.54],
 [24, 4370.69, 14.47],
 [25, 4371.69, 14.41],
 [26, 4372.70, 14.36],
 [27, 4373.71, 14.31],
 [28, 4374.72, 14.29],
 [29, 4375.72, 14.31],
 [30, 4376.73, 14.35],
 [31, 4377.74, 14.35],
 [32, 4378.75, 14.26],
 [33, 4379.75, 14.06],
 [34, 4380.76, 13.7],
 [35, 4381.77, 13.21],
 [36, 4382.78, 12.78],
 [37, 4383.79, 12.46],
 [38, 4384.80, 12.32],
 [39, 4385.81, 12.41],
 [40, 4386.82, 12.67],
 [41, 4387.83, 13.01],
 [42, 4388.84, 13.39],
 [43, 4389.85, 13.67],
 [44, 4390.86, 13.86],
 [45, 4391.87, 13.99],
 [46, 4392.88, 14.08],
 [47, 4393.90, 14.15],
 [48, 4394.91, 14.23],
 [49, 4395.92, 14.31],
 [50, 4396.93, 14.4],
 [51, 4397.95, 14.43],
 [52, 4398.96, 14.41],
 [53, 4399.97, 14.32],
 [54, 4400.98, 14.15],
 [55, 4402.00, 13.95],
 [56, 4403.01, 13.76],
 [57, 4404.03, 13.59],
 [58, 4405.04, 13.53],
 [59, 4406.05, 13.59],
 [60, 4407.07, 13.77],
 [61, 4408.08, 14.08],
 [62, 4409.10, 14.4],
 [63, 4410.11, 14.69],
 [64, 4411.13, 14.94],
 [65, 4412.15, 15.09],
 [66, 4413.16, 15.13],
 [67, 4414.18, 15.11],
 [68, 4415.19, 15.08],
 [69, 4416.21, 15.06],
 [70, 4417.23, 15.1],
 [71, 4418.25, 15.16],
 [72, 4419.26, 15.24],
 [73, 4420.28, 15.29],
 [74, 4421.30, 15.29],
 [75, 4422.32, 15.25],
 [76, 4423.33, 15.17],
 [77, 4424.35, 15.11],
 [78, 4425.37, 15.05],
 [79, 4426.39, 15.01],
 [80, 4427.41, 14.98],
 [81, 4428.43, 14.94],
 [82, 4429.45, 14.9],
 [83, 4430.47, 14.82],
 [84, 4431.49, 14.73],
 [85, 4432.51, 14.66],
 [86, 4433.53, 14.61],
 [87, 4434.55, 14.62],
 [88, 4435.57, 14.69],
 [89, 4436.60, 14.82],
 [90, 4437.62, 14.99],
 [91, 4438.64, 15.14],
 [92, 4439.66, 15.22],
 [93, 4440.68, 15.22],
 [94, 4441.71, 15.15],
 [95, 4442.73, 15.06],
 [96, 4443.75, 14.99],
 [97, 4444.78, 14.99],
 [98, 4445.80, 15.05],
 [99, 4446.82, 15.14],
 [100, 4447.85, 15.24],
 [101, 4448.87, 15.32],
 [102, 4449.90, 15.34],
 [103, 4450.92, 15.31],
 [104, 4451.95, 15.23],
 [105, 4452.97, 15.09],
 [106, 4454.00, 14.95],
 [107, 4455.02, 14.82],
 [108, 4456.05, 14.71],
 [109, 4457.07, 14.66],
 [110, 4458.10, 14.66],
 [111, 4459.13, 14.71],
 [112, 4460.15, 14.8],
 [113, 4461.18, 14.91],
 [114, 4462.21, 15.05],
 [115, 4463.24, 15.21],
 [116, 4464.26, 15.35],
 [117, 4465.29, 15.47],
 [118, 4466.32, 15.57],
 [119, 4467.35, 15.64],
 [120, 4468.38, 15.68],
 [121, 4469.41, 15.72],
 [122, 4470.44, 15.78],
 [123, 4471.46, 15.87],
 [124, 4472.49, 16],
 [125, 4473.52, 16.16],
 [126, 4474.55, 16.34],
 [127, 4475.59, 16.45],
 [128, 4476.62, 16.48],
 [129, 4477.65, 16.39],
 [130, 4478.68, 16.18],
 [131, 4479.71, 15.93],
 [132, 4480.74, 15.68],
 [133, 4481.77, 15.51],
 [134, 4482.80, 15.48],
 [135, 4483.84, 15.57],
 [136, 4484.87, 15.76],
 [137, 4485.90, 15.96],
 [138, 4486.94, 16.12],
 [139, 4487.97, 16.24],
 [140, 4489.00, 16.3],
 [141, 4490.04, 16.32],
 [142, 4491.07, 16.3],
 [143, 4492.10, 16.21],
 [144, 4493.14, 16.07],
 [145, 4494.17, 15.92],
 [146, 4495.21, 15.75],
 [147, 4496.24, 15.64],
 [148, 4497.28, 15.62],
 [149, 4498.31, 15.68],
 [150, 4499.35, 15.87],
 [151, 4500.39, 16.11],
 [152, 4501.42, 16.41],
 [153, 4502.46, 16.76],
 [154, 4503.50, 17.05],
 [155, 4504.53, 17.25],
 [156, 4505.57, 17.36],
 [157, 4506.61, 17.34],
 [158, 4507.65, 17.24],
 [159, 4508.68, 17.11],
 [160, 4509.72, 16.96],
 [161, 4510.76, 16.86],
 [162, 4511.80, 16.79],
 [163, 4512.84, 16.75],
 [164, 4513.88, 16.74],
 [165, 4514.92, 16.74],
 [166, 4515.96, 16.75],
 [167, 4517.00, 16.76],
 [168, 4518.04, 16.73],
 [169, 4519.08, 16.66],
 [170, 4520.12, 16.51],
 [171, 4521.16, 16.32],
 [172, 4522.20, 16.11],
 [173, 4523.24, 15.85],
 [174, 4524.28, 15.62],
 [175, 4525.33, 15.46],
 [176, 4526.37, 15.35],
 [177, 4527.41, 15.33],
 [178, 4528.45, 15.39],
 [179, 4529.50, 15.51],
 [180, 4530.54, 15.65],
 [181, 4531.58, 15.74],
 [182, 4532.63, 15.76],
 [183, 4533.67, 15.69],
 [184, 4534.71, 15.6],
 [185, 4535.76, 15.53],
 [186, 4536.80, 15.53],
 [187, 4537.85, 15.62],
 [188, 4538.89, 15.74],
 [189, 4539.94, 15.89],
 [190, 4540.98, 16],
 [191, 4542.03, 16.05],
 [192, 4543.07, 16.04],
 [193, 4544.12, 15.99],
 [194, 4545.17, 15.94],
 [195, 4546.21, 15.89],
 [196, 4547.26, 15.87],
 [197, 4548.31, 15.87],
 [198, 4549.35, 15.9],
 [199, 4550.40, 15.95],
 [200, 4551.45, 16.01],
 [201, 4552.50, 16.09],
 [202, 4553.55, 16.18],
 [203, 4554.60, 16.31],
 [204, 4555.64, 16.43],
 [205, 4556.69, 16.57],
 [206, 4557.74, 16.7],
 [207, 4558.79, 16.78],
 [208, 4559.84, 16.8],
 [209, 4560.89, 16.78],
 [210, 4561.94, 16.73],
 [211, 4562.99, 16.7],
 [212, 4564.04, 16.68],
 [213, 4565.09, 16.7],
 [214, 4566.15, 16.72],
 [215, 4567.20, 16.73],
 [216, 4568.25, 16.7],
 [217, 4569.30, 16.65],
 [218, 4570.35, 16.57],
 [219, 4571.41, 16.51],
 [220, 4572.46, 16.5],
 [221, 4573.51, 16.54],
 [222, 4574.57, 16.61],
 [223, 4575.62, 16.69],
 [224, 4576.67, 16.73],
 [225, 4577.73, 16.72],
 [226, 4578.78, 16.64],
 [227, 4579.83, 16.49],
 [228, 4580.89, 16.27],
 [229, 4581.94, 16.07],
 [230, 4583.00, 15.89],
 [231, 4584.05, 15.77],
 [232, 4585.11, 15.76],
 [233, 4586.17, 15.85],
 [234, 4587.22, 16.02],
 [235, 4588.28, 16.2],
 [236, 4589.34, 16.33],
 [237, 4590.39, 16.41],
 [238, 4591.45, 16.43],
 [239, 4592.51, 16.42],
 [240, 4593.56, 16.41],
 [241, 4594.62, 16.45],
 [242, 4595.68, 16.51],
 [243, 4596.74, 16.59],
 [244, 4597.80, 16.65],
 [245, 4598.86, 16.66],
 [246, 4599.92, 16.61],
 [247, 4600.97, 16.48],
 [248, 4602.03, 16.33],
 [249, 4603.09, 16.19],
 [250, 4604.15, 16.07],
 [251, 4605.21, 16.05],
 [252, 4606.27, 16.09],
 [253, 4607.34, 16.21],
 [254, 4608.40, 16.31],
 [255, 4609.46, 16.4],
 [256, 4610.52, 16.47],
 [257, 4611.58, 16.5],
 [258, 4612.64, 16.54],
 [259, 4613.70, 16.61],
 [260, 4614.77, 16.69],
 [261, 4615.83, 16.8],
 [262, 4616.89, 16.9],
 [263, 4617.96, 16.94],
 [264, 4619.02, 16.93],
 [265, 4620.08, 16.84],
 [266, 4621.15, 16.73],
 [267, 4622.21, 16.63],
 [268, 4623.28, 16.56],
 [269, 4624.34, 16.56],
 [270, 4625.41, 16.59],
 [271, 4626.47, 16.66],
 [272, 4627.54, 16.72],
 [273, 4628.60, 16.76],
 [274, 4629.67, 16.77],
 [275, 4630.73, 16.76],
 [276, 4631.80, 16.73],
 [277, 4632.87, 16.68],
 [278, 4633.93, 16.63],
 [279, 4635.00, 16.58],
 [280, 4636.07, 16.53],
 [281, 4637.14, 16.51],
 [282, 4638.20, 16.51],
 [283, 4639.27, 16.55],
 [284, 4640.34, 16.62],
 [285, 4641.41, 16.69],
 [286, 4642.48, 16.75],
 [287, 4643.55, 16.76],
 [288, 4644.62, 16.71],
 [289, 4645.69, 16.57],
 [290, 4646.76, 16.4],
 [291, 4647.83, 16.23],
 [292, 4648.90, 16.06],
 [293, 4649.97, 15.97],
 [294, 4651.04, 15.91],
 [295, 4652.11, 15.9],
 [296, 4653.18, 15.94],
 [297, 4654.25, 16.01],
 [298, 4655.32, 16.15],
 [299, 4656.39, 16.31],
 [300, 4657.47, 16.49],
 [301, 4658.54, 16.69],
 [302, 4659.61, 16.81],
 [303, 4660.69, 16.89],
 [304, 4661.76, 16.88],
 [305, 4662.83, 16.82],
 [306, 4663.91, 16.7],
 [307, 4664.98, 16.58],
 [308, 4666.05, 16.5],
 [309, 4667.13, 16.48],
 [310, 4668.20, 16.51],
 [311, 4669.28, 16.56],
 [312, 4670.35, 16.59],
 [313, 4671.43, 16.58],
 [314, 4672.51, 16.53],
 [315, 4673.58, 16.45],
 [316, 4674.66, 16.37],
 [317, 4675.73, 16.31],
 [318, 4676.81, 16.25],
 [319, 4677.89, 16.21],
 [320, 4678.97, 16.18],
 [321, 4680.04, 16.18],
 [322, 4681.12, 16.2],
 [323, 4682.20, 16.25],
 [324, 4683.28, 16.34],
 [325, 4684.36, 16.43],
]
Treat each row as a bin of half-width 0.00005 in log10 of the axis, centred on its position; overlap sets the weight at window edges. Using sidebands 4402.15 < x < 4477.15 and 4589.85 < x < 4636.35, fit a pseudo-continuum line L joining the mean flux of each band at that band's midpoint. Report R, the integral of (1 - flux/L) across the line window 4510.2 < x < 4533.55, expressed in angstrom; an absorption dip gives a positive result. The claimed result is -0.6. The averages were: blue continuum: 15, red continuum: 16.6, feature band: 16.1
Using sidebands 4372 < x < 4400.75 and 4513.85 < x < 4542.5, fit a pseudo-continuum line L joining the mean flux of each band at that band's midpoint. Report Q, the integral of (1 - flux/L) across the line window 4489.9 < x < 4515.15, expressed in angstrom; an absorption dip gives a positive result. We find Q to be -1.6 angstrom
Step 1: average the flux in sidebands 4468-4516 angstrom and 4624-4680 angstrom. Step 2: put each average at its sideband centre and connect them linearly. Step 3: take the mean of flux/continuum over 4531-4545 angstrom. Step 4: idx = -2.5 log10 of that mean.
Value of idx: 0.04 mag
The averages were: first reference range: 16.3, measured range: 15.8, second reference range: 16.5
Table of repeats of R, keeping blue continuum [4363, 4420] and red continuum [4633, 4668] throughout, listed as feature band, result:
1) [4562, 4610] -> -1.52 angstrom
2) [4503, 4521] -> -1.95 angstrom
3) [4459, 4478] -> -1.03 angstrom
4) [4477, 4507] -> -2.17 angstrom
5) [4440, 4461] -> -0.45 angstrom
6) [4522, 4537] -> -0.19 angstrom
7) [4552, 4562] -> -0.56 angstrom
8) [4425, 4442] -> -0.42 angstrom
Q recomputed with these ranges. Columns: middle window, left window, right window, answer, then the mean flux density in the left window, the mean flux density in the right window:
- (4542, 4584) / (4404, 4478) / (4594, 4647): -0.77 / 15.1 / 16.6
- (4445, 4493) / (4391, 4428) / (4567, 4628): -1.28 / 14.6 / 16.5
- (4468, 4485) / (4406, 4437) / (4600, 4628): -0.67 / 14.9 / 16.5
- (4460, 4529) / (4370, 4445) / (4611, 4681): -4.29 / 14.4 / 16.5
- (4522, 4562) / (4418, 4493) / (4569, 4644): 0.19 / 15.4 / 16.5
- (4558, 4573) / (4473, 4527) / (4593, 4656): -0.26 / 16.3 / 16.5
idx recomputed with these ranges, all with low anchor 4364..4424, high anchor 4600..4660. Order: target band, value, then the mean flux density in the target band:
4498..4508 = -0.097 mag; 16.7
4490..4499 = -0.051 mag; 15.9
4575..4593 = -0.015 mag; 16.3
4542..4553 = -0.017 mag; 16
